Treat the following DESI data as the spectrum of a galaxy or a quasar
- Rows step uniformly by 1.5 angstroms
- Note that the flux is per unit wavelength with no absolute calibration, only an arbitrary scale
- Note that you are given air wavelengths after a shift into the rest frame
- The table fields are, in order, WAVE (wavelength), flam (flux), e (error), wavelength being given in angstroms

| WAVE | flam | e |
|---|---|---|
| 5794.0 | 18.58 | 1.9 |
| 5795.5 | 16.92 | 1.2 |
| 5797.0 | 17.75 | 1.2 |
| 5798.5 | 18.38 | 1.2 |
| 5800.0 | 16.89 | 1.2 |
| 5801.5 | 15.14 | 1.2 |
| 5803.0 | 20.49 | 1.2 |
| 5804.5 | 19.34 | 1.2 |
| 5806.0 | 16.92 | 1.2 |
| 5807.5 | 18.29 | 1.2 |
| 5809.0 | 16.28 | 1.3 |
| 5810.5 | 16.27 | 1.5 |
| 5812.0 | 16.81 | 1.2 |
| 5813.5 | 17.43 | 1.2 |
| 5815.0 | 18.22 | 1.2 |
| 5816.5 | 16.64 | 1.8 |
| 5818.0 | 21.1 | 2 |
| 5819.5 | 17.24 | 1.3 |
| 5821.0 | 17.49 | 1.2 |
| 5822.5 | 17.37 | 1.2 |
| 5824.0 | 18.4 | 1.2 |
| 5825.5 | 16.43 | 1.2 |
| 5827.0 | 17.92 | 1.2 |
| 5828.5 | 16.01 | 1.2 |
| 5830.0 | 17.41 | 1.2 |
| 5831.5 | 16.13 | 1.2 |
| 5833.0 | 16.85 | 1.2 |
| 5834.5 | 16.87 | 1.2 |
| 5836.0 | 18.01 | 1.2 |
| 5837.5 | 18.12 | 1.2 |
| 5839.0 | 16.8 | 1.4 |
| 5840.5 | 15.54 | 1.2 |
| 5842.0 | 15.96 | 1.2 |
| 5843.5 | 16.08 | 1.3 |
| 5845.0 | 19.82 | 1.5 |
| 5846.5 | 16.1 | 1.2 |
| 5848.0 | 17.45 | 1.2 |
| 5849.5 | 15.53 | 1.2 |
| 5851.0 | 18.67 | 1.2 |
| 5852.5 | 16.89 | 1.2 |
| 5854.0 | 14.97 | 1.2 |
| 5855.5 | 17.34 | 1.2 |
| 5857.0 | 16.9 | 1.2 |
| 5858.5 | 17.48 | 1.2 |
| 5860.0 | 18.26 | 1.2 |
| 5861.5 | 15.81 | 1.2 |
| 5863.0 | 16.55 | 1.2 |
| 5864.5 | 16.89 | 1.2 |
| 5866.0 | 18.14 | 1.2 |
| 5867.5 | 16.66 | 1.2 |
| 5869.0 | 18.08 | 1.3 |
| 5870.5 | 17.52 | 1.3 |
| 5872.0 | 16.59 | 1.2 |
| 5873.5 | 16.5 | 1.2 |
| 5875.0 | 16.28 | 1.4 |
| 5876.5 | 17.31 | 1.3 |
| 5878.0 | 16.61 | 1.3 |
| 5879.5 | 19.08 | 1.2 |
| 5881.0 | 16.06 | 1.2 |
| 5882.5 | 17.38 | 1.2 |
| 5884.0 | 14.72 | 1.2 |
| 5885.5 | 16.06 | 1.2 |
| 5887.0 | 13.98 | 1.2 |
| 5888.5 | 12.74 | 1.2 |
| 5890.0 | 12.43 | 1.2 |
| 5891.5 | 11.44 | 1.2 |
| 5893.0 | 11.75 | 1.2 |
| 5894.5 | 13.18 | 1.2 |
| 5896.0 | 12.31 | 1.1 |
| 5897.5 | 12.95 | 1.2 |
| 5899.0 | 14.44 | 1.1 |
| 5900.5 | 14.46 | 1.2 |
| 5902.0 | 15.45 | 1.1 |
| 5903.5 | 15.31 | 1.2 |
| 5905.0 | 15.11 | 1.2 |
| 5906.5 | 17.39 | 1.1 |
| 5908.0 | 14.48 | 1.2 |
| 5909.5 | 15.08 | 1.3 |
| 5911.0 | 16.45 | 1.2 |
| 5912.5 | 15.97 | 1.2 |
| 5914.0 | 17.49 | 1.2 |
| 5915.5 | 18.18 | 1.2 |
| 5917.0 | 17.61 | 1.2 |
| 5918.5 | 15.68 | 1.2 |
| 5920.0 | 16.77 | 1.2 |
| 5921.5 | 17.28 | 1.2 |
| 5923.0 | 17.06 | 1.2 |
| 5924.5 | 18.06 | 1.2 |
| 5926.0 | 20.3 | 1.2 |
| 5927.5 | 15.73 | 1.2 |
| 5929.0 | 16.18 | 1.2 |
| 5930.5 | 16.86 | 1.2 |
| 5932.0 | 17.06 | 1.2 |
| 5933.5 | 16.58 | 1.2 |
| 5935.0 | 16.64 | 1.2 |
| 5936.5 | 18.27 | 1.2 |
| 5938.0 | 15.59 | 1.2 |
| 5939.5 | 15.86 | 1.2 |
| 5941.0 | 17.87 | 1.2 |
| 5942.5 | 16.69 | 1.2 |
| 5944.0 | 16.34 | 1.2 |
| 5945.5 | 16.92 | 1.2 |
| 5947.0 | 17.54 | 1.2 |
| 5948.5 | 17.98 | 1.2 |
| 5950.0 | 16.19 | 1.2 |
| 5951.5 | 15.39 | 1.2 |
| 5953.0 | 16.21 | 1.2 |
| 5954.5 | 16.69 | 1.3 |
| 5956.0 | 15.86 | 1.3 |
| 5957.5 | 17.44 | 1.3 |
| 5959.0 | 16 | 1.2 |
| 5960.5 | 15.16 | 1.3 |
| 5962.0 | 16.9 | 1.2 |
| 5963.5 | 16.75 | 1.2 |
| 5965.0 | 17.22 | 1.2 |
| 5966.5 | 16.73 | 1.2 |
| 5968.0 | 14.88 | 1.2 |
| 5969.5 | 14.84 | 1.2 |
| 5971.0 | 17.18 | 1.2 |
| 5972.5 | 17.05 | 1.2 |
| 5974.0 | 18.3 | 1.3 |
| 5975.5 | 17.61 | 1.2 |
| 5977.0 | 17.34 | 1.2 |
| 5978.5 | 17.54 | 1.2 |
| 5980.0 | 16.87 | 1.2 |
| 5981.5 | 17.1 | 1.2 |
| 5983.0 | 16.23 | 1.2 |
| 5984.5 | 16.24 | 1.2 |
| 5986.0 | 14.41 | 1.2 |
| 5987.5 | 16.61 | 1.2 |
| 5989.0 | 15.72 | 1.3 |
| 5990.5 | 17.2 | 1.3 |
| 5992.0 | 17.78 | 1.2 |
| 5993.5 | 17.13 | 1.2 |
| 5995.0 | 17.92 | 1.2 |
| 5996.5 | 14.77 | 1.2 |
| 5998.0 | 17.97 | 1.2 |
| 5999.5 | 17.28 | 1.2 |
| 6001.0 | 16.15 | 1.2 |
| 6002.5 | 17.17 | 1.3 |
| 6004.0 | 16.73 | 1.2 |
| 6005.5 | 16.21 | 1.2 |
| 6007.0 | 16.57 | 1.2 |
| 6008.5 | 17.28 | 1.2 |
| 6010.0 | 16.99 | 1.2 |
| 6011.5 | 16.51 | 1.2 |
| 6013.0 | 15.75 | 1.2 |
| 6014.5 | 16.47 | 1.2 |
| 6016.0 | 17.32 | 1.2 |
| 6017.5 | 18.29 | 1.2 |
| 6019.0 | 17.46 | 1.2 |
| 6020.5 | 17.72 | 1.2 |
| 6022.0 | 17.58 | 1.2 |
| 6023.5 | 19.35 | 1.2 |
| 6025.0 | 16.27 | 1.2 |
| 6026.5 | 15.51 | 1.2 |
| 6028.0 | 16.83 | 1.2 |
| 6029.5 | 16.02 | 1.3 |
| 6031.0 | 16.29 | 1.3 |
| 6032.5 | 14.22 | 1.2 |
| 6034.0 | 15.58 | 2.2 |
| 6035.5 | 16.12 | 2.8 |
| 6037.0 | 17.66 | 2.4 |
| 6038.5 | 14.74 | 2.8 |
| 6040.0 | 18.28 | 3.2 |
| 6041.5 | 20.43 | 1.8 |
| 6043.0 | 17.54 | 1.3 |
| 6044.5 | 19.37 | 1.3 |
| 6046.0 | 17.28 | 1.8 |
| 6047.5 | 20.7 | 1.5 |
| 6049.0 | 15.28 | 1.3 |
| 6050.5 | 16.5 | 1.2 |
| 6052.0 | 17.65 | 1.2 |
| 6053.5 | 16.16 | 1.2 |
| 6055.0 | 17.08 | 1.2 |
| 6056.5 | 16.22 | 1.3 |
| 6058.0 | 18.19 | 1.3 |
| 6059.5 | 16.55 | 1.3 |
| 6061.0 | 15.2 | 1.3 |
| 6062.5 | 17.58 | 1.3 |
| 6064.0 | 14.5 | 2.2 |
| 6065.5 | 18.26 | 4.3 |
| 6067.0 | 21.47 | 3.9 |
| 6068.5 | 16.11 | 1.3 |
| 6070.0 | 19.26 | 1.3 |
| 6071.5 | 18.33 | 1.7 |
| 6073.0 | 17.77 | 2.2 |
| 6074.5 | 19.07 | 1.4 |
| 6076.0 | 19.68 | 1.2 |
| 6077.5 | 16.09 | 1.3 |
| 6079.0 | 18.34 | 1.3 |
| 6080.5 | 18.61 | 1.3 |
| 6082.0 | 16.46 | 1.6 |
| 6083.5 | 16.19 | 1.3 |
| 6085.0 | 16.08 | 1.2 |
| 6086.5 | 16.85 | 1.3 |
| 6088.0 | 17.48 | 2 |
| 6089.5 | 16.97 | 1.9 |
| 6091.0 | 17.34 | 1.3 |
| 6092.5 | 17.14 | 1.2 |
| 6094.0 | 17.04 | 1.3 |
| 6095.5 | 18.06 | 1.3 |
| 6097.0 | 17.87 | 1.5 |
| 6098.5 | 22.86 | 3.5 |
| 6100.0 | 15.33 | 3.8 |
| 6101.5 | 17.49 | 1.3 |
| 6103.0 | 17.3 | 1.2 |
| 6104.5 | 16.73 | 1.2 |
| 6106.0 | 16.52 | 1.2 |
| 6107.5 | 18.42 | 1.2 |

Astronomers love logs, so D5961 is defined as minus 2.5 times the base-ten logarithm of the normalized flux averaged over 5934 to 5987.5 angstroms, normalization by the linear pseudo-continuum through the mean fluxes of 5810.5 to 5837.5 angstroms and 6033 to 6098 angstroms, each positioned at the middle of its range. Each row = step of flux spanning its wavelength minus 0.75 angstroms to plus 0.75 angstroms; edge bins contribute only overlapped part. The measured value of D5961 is 0.05 mag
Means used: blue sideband 17.4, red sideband 17.4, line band 16.6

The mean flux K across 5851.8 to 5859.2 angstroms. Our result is 16.7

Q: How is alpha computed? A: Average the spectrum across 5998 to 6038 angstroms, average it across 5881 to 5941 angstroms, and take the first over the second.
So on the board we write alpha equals 1.1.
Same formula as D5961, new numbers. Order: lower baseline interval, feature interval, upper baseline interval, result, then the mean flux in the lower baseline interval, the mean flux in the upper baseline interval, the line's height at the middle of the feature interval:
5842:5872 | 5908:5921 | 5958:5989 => 0.02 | 17.1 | 16.5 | 16.8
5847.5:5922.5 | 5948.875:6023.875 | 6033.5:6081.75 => 0.01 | 16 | 17.5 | 16.9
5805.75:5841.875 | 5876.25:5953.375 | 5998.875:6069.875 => 0.08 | 17.3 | 17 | 17.2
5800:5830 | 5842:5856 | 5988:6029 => 0.03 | 17.5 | 17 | 17.4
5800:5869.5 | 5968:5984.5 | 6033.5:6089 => 0.03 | 17.2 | 17.4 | 17.4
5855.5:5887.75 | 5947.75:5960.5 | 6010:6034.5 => 0.02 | 16.8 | 16.7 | 16.8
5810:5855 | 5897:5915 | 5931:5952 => 0.10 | 17.2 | 16.8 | 16.9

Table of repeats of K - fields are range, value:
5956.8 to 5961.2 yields 16.2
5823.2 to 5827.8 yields 17.6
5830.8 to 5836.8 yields 17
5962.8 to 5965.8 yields 17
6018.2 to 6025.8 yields 17.7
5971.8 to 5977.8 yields 17.6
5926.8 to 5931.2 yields 16.3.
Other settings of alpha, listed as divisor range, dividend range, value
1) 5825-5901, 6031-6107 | 1.08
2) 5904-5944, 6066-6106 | 1.06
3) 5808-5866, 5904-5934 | 0.98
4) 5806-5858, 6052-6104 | 1.02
